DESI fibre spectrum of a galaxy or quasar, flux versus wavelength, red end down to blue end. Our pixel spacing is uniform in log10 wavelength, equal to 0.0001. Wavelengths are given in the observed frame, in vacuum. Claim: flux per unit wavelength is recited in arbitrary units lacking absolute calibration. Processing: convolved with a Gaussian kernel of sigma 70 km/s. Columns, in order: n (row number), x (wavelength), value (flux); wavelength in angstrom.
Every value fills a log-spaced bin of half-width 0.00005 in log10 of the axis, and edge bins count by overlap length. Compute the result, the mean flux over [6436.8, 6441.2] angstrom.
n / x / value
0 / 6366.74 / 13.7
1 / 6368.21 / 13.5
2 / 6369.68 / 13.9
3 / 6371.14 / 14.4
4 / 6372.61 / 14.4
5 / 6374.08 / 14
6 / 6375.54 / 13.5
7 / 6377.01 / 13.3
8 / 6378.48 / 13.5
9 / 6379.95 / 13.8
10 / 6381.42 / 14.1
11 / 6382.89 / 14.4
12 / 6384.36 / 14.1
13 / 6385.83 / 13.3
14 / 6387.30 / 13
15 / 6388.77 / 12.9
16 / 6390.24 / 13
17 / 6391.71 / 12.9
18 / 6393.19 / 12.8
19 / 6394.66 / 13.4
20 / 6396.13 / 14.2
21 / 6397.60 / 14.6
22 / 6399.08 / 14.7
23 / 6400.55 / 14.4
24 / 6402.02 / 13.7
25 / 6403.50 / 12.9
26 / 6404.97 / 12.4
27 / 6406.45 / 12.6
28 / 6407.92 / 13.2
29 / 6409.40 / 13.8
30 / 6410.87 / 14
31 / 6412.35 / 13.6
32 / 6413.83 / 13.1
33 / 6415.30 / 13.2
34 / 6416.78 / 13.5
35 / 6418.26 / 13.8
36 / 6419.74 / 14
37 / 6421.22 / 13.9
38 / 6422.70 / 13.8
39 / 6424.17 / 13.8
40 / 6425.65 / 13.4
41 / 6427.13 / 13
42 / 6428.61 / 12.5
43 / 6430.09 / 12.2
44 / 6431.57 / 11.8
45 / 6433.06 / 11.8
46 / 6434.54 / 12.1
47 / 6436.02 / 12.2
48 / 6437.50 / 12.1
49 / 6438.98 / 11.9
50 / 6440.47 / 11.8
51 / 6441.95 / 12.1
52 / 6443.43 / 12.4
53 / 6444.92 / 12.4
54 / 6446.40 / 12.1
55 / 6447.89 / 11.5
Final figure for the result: 11.9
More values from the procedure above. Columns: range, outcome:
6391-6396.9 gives 13.3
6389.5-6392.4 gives 13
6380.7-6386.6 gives 14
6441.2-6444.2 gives 12.3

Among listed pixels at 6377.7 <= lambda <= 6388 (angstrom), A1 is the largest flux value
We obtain 14.4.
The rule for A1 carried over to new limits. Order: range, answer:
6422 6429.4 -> 13.8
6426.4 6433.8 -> 13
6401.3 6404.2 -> 13.7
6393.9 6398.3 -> 14.6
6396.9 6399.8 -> 14.7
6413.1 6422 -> 14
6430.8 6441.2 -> 12.2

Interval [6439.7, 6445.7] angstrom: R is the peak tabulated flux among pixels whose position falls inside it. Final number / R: 12.4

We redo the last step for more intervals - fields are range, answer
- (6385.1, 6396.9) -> 14.2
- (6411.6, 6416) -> 13.6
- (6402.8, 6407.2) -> 12.9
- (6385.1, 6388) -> 13.3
